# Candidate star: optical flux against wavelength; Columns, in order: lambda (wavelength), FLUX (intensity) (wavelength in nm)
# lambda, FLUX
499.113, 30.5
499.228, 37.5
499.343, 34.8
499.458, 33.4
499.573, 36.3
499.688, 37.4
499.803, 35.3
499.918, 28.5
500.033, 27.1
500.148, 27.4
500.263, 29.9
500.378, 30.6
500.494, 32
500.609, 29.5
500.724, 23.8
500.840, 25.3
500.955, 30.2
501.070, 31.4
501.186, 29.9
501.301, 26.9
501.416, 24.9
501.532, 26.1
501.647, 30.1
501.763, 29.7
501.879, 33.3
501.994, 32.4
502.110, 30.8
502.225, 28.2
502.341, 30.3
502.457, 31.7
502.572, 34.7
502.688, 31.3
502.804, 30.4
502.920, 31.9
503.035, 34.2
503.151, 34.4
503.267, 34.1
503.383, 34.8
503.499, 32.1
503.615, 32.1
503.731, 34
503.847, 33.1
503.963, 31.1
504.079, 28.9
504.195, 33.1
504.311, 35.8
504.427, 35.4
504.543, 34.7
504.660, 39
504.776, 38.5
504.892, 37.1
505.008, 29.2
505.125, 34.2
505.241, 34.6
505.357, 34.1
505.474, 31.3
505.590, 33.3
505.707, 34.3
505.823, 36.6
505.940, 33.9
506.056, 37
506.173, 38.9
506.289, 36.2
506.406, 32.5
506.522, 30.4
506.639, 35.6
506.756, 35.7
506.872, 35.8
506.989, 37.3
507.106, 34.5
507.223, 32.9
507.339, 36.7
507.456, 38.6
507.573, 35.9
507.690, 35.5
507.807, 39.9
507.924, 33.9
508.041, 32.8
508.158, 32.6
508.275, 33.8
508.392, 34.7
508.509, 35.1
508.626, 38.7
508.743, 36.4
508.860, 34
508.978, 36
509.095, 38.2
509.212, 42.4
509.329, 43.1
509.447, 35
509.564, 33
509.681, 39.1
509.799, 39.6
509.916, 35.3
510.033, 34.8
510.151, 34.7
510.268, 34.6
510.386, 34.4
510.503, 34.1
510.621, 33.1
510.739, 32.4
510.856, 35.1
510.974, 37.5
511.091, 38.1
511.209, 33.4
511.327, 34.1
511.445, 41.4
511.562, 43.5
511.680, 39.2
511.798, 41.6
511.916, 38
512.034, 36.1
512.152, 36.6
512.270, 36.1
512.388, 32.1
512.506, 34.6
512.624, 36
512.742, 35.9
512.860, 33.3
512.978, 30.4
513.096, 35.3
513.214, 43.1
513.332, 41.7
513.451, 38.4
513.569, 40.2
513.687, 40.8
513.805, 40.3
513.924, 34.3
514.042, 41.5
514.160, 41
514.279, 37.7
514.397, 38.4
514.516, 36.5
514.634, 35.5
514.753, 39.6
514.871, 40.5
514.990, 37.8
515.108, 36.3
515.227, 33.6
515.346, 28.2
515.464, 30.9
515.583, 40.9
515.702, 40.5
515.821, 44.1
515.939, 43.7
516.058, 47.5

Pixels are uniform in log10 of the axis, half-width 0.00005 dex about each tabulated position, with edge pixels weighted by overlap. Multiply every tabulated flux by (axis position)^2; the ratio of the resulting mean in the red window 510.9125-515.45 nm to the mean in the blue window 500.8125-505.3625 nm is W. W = 1.2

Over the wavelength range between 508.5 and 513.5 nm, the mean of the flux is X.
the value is 36.6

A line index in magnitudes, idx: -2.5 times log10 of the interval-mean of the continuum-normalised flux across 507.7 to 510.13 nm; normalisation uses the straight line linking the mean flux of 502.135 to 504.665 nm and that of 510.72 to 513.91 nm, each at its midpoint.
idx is -0.02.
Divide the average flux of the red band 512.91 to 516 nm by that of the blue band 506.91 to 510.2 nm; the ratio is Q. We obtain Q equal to 1.1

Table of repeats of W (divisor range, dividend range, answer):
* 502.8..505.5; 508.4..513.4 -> 1.11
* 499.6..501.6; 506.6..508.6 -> 1.24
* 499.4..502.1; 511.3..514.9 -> 1.32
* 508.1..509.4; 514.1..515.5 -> 1.01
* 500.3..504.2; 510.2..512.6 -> 1.22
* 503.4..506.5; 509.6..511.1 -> 1.06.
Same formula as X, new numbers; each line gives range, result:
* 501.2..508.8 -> 33.7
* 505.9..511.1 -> 35.8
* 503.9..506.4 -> 34.6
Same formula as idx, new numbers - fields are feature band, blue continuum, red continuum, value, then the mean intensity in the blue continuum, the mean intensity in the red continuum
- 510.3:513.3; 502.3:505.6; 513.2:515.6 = 0.014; 33.4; 37.8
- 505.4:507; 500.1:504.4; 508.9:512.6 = -0.040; 30.9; 36.7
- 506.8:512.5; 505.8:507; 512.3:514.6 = 0.001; 35.3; 37.4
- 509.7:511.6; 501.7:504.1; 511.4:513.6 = 0.014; 32.1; 37.5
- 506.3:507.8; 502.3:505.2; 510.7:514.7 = -0.012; 33.5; 37.4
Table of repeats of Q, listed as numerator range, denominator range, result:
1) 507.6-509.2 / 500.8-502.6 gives 1.20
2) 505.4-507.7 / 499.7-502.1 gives 1.19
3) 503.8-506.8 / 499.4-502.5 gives 1.14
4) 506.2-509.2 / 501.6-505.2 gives 1.08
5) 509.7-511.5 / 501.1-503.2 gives 1.16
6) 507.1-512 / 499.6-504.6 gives 1.17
